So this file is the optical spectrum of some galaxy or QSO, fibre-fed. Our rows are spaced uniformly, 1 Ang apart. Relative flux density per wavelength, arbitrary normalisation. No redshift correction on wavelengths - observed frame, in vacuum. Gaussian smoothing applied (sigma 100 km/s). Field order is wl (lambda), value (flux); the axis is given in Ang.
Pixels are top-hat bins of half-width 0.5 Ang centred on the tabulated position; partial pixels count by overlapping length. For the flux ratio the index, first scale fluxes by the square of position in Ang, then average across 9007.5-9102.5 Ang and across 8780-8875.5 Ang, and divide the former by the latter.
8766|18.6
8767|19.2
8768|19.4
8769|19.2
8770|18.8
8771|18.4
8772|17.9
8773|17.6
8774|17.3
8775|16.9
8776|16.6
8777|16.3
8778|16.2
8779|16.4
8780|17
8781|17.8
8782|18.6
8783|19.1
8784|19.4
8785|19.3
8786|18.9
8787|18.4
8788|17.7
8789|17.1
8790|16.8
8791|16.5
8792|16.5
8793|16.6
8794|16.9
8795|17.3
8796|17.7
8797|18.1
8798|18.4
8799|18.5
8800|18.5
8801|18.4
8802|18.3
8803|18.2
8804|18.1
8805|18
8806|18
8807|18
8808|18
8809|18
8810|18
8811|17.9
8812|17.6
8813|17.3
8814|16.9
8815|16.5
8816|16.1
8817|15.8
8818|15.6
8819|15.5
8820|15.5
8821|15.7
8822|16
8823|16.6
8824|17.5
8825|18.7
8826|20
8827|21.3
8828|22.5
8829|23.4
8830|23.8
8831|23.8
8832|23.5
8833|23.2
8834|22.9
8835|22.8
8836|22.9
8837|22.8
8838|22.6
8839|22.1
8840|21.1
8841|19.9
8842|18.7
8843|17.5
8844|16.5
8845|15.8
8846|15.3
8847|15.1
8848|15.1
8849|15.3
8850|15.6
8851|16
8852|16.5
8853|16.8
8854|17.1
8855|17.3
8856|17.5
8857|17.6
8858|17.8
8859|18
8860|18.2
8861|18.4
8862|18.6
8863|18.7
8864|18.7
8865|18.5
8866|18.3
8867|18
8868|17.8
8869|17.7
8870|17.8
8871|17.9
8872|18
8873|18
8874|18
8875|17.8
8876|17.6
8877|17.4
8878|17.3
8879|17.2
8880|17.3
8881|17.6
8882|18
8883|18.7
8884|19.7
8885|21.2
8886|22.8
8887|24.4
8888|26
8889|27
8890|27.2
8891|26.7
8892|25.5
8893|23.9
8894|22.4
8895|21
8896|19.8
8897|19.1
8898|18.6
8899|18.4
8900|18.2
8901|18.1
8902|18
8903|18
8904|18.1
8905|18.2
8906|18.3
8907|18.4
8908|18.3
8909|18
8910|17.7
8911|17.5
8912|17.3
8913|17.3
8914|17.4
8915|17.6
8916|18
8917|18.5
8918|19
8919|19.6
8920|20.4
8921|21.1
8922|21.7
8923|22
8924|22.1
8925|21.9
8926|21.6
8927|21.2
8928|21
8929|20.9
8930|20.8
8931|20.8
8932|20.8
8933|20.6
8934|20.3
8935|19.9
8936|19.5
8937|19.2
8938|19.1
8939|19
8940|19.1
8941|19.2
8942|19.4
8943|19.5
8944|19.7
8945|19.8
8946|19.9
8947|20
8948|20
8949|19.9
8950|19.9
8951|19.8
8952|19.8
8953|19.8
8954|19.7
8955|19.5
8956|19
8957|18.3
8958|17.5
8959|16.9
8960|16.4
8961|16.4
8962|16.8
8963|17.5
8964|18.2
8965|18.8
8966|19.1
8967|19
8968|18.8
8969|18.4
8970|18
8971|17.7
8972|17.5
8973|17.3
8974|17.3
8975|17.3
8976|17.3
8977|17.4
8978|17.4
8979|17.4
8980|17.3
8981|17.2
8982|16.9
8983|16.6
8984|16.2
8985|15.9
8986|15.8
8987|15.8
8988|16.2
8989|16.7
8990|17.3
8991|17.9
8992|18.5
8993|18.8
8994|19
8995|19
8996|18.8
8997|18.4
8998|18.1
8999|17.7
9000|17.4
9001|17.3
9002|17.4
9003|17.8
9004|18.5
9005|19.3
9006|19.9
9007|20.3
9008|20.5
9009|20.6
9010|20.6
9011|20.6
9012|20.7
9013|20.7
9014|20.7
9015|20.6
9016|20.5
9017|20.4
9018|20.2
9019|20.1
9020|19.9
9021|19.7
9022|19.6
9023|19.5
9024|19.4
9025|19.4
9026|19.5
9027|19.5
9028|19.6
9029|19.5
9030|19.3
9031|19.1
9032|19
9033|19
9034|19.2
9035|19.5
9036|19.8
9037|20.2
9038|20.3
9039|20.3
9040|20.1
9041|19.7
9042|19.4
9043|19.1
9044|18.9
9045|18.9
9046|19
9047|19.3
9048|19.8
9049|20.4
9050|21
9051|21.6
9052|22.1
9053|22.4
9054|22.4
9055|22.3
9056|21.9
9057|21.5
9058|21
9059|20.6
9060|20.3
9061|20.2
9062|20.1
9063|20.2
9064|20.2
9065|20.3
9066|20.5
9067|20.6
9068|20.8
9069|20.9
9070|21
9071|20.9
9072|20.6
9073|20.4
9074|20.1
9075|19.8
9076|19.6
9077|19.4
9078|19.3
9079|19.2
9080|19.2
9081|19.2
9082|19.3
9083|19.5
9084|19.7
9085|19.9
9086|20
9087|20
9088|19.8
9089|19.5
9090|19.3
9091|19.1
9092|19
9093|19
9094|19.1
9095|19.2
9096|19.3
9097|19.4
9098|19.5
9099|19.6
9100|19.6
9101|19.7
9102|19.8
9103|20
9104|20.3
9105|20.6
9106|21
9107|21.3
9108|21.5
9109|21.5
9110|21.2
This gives 1.2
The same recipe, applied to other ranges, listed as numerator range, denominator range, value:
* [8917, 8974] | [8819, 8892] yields 1.03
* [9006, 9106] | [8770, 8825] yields 1.22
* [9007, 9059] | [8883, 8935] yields 1.02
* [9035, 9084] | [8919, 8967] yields 1.06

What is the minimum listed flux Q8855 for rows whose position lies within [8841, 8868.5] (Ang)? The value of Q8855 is 15.1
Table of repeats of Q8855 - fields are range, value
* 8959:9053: 15.8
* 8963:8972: 17.5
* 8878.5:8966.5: 16.4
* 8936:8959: 16.9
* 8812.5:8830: 15.5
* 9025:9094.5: 18.9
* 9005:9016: 19.3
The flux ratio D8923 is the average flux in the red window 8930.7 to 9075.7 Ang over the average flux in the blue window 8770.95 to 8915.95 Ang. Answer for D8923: 1.0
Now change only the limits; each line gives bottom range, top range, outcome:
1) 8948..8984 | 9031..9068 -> 1.12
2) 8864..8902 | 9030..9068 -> 1.02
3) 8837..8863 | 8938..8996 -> 1.02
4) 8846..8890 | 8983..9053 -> 1.04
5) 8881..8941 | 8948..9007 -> 0.89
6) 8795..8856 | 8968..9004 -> 0.95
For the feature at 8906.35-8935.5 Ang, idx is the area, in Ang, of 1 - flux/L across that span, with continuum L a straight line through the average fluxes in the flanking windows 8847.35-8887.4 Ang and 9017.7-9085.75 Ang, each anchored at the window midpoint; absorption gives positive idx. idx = -1.8 Ang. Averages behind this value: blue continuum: 18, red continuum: 20.1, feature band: 19.7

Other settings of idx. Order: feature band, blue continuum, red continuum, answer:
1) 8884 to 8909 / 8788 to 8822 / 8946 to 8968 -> -4.0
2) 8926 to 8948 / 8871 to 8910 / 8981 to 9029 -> -0.6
